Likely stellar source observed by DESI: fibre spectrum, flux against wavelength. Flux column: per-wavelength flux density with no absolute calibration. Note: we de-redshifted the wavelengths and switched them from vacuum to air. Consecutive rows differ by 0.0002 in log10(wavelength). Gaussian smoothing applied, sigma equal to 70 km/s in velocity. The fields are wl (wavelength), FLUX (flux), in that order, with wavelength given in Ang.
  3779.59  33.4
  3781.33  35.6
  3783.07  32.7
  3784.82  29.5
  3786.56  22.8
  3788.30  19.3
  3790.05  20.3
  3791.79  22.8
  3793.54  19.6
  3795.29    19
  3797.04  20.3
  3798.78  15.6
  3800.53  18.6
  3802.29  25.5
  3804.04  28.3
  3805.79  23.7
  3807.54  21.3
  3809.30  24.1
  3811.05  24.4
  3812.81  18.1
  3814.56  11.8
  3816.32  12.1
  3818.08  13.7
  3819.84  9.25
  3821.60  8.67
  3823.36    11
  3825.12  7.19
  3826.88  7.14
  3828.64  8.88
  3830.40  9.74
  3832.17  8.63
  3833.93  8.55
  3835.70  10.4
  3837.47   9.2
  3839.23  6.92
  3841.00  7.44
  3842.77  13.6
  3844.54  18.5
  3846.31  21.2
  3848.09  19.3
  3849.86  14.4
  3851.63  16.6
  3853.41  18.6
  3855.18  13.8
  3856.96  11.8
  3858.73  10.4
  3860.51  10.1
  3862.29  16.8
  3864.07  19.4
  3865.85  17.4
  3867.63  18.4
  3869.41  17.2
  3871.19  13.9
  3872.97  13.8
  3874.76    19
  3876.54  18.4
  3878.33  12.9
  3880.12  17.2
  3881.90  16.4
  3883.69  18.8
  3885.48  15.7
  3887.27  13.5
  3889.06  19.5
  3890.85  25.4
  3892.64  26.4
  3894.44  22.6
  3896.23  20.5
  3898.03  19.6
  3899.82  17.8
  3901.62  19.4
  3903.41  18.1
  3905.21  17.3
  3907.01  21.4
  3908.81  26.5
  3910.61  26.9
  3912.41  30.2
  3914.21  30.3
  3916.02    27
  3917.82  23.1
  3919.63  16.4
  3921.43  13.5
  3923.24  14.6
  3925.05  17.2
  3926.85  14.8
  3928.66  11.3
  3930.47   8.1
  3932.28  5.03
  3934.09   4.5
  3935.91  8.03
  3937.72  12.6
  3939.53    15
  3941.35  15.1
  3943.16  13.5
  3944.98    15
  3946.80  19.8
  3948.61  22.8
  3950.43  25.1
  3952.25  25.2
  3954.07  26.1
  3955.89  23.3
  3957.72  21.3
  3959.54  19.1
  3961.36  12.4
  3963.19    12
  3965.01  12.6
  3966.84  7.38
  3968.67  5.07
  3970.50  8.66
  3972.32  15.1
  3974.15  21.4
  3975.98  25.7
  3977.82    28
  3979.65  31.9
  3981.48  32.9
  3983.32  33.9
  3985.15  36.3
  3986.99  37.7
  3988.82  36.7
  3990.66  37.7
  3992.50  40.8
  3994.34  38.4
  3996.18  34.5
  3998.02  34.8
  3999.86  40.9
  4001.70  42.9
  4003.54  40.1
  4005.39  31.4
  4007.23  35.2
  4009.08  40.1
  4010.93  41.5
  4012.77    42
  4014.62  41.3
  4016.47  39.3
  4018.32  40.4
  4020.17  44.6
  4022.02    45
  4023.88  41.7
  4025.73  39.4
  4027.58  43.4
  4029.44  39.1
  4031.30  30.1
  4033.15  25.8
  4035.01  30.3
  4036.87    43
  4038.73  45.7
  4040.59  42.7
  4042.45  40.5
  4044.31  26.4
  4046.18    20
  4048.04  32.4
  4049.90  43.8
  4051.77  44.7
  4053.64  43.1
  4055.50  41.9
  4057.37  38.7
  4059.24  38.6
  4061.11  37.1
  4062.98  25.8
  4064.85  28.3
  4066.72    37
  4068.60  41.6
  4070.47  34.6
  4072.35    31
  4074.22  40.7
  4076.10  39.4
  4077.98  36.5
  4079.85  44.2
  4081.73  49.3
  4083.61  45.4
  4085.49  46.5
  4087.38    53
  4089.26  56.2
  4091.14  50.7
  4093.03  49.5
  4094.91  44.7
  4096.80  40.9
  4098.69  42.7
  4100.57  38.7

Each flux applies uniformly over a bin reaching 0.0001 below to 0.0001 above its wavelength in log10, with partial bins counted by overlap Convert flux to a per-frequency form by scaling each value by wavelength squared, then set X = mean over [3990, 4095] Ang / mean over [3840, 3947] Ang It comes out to 2.51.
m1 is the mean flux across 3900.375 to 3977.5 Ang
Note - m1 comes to 17.4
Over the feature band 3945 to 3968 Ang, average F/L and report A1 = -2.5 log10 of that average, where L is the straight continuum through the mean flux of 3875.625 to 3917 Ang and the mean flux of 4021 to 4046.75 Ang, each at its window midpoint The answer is 0.433 mag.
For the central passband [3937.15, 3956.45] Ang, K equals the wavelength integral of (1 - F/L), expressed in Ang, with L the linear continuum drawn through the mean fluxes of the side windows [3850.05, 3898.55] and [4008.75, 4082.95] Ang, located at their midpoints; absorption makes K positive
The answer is 5.0 Ang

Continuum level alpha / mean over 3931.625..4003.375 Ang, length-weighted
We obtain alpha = 23.3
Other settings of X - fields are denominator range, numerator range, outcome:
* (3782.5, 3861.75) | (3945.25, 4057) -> 2.21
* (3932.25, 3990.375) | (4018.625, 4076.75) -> 1.93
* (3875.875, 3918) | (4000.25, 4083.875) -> 1.96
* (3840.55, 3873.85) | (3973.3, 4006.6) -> 2.40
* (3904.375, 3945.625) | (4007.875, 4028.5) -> 2.60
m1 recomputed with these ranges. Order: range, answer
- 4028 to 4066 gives 36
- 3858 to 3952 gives 17.6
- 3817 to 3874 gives 12.9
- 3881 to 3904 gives 19.5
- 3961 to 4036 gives 32.4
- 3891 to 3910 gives 21.2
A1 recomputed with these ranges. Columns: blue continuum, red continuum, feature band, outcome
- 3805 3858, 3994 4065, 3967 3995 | 0.154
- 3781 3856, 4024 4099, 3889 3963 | 0.378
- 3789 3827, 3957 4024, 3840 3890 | 0.345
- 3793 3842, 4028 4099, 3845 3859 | 0.121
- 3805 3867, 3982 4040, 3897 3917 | 0.038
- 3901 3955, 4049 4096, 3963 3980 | 0.476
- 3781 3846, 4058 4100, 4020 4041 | -0.057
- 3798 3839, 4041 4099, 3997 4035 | -0.123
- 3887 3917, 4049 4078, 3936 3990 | 0.338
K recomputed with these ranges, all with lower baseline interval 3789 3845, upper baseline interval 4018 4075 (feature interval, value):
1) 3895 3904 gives 1.49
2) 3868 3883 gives 3.28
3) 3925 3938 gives 8.21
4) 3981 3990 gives -1.23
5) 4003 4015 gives -1.77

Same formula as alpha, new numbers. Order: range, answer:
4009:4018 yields 40.9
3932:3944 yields 10.8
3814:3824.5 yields 11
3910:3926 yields 22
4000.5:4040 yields 39.2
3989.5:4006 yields 38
